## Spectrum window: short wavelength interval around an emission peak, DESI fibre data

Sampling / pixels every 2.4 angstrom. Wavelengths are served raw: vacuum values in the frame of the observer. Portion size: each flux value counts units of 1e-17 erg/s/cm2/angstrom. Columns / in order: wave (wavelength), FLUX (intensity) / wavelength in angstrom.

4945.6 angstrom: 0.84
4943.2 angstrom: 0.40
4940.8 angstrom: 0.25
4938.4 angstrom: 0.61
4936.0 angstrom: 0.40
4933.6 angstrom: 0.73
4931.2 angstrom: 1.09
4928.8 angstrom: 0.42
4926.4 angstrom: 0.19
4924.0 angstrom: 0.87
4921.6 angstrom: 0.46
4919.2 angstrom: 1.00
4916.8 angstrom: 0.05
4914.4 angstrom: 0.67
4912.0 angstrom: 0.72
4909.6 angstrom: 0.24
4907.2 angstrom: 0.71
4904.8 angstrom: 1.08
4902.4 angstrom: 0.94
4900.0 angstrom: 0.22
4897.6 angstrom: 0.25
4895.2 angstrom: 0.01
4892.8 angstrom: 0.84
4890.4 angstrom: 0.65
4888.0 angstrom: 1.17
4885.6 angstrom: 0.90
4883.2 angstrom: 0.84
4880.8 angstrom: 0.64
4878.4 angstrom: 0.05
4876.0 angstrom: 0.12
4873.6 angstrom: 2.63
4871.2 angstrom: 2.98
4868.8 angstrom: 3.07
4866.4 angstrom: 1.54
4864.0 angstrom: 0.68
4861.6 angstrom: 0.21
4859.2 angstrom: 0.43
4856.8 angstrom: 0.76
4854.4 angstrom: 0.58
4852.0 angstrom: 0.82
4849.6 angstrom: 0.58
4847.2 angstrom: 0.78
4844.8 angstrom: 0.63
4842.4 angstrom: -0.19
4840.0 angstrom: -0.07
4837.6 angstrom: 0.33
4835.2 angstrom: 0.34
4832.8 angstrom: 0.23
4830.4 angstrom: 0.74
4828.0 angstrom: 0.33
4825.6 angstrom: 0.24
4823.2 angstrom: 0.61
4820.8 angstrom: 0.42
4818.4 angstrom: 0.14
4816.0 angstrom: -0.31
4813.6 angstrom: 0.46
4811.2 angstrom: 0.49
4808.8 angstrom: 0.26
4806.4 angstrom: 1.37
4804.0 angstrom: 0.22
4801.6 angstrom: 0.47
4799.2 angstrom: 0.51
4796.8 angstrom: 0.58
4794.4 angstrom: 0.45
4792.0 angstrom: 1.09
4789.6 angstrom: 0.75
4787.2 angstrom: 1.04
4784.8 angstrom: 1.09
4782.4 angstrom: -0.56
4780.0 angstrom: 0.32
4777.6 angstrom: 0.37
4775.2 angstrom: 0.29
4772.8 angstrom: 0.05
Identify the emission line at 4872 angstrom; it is [O II] 3727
